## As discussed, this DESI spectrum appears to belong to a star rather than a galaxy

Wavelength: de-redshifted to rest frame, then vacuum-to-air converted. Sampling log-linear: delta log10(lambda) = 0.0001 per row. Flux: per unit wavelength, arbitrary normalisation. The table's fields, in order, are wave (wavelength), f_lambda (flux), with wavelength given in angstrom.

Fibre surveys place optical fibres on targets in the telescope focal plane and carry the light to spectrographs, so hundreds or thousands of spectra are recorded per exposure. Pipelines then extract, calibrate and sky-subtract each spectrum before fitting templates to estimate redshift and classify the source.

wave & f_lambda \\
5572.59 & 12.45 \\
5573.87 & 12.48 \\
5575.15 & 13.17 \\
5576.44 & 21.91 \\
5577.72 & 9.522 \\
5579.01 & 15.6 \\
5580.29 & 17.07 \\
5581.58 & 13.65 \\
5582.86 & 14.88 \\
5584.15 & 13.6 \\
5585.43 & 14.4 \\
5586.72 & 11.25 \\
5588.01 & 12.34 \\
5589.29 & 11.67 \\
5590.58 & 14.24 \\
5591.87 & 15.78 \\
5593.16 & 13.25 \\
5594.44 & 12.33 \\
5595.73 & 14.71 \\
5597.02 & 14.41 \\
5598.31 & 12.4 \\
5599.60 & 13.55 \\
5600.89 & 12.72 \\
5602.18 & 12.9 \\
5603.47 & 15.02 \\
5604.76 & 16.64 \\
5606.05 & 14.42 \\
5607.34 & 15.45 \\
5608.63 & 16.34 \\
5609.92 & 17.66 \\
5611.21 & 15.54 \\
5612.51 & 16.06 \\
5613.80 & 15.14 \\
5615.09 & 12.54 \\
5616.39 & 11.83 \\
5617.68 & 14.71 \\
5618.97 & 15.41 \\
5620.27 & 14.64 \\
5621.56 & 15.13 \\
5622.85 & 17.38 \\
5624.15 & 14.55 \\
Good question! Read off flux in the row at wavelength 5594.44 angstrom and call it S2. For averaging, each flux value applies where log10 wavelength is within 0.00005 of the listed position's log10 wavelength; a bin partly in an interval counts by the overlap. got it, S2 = 12.33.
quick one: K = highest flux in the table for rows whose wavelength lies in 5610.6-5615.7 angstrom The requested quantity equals 16.06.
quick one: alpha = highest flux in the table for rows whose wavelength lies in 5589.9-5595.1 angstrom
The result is 15.78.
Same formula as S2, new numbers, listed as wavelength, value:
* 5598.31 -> 12.4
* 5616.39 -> 11.83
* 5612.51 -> 16.06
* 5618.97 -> 15.41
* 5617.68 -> 14.71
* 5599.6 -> 13.55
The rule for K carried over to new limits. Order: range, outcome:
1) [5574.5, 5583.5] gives 21.91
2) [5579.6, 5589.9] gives 17.07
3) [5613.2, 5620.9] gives 15.41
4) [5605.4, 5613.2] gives 17.66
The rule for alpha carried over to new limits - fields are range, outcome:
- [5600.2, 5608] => 16.64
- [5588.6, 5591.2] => 14.24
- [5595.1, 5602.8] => 14.71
